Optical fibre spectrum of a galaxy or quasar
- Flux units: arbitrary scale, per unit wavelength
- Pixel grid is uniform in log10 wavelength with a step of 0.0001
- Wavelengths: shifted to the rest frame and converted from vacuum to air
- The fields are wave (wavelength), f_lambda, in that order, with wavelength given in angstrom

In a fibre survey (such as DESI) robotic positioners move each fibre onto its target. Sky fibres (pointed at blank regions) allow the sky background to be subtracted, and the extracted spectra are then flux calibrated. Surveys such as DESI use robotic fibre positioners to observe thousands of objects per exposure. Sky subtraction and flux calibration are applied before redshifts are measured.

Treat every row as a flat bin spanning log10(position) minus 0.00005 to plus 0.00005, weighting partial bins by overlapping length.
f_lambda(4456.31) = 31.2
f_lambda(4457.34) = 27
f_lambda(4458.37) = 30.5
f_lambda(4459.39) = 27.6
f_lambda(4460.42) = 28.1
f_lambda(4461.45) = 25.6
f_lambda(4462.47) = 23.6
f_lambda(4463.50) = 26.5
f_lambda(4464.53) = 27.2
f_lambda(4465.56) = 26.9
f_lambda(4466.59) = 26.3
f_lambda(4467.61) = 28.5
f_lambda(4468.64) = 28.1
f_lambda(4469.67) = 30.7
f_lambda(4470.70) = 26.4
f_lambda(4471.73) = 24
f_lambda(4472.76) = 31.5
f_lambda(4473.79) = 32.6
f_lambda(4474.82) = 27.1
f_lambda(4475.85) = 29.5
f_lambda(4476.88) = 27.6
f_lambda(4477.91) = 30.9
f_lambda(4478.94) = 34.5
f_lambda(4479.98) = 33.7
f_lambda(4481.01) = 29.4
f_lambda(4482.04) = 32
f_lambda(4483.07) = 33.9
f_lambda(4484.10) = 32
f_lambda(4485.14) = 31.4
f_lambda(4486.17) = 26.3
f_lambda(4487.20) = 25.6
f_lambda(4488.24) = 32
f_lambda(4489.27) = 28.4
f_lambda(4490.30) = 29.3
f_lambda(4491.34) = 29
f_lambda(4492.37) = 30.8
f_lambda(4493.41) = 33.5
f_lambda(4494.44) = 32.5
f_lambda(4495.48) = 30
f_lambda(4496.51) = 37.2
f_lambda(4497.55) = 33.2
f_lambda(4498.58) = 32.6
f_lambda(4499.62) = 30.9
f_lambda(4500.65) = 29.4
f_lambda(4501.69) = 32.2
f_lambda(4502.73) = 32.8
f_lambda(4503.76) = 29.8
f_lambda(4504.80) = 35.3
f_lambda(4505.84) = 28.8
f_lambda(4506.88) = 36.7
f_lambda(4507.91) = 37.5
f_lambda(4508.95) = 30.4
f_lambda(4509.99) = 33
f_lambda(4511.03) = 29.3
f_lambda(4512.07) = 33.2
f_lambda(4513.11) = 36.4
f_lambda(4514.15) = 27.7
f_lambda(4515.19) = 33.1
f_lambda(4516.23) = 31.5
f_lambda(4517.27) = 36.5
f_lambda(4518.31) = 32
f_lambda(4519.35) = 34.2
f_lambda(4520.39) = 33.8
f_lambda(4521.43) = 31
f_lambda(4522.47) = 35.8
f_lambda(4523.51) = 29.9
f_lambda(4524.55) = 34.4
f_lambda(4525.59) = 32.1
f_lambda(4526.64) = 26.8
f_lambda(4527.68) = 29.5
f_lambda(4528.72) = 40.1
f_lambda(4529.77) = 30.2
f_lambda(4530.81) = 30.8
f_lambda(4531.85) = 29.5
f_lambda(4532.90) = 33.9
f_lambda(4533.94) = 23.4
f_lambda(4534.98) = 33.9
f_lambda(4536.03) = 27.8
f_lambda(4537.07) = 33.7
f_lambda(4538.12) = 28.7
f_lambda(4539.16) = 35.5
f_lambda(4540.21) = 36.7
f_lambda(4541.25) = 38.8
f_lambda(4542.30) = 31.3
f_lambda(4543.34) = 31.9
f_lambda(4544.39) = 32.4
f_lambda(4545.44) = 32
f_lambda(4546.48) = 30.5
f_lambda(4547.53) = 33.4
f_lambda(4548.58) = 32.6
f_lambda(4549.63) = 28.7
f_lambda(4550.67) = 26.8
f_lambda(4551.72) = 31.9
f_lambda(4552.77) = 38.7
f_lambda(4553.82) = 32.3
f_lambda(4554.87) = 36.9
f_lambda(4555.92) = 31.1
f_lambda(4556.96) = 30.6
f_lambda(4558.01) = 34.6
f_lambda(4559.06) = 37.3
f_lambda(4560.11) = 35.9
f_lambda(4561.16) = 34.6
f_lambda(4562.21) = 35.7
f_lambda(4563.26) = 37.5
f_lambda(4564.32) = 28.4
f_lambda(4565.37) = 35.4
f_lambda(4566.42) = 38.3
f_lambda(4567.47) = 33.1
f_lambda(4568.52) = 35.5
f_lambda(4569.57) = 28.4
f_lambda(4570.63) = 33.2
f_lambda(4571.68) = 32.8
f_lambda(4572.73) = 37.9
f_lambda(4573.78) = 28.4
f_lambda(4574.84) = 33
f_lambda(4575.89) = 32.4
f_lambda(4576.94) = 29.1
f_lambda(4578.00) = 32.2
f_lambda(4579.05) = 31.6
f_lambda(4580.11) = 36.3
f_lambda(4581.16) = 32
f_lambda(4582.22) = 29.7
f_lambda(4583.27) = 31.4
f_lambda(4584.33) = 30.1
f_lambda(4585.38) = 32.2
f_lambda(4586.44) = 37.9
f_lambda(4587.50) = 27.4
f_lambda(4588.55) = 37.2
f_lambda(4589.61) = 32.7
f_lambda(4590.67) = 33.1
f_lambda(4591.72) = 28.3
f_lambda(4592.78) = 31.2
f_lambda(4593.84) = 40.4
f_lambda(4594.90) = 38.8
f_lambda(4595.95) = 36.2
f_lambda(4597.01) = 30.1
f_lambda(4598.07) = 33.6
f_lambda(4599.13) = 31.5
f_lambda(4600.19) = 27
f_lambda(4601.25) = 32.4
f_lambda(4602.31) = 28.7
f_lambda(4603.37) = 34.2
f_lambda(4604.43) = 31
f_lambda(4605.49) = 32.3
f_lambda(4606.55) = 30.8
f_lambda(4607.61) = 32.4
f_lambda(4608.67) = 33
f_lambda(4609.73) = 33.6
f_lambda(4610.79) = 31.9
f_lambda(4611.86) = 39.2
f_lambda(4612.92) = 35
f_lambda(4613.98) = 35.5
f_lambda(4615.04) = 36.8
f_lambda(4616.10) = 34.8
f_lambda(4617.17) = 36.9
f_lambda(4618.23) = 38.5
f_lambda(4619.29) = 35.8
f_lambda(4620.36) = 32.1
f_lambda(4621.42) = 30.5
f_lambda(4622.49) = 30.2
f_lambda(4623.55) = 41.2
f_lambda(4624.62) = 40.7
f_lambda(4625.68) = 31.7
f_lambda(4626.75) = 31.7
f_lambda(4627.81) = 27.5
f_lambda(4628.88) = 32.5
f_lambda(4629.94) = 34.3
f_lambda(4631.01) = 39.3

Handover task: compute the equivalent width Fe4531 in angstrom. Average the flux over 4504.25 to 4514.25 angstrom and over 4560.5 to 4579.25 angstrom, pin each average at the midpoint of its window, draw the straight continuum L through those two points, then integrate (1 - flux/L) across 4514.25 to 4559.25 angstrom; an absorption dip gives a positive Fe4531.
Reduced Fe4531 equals 1.0 angstrom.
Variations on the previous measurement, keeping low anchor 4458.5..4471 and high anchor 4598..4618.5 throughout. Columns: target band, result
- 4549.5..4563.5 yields -1.19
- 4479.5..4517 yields -3.96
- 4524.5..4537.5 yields -0.44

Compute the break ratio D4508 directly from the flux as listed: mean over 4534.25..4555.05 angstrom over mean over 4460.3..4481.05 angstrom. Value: 1.1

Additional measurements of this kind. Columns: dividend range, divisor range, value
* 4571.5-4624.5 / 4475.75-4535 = 1.05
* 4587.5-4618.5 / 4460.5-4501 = 1.13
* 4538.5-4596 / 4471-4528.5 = 1.05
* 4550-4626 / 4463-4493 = 1.14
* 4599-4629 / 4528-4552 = 1.05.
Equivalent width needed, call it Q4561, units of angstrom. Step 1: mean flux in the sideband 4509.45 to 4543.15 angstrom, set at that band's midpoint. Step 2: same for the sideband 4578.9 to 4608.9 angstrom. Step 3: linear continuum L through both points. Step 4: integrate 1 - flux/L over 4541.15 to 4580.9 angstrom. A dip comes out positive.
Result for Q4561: -0.85 angstrom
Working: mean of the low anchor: 32.3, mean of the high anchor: 32.5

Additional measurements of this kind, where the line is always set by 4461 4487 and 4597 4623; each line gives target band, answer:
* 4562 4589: -0.7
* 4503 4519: -1.4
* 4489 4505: -1.0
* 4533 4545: -0.5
